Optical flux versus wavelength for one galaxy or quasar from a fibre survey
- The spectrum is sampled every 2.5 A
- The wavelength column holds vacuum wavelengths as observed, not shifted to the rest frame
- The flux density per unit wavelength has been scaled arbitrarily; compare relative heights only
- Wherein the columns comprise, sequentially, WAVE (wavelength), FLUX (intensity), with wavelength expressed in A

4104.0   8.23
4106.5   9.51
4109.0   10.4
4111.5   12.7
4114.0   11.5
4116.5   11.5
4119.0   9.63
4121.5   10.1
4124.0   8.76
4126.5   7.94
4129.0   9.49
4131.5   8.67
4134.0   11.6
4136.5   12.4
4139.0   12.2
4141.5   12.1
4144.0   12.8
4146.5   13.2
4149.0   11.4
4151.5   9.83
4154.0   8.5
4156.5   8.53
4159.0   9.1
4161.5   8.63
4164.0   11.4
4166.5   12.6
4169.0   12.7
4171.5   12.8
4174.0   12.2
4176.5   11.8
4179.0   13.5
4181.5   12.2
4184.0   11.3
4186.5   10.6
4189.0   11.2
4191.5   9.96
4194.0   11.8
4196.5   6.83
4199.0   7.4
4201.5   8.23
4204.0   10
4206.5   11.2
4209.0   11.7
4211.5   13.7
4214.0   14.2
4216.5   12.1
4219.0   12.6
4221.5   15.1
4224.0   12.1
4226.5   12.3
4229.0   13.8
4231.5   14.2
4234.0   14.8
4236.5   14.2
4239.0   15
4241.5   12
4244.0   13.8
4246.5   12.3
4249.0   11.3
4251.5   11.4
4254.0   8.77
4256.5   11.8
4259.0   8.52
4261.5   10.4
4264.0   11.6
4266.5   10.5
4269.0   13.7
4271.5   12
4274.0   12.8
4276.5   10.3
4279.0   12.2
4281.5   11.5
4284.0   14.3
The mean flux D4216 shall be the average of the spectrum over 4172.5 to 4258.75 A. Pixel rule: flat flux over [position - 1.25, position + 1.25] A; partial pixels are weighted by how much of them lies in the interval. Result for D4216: 11.9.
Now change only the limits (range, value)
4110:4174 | 10.8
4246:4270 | 11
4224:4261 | 12.4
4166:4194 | 11.9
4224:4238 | 13.7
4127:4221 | 11.1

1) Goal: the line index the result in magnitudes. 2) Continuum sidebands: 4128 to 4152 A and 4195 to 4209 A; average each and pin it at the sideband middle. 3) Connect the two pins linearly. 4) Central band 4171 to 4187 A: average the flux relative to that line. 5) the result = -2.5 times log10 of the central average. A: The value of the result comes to -0.213 mag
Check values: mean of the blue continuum 11.4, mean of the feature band 12.1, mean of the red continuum 9.05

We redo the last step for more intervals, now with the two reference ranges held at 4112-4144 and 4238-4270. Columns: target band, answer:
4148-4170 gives 0.063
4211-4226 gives -0.170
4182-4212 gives 0.087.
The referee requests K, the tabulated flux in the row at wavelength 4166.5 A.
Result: 12.6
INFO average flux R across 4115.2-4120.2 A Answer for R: 10.6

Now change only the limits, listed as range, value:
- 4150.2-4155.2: 9.19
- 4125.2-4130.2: 8.71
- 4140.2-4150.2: 12.4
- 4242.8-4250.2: 12.5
